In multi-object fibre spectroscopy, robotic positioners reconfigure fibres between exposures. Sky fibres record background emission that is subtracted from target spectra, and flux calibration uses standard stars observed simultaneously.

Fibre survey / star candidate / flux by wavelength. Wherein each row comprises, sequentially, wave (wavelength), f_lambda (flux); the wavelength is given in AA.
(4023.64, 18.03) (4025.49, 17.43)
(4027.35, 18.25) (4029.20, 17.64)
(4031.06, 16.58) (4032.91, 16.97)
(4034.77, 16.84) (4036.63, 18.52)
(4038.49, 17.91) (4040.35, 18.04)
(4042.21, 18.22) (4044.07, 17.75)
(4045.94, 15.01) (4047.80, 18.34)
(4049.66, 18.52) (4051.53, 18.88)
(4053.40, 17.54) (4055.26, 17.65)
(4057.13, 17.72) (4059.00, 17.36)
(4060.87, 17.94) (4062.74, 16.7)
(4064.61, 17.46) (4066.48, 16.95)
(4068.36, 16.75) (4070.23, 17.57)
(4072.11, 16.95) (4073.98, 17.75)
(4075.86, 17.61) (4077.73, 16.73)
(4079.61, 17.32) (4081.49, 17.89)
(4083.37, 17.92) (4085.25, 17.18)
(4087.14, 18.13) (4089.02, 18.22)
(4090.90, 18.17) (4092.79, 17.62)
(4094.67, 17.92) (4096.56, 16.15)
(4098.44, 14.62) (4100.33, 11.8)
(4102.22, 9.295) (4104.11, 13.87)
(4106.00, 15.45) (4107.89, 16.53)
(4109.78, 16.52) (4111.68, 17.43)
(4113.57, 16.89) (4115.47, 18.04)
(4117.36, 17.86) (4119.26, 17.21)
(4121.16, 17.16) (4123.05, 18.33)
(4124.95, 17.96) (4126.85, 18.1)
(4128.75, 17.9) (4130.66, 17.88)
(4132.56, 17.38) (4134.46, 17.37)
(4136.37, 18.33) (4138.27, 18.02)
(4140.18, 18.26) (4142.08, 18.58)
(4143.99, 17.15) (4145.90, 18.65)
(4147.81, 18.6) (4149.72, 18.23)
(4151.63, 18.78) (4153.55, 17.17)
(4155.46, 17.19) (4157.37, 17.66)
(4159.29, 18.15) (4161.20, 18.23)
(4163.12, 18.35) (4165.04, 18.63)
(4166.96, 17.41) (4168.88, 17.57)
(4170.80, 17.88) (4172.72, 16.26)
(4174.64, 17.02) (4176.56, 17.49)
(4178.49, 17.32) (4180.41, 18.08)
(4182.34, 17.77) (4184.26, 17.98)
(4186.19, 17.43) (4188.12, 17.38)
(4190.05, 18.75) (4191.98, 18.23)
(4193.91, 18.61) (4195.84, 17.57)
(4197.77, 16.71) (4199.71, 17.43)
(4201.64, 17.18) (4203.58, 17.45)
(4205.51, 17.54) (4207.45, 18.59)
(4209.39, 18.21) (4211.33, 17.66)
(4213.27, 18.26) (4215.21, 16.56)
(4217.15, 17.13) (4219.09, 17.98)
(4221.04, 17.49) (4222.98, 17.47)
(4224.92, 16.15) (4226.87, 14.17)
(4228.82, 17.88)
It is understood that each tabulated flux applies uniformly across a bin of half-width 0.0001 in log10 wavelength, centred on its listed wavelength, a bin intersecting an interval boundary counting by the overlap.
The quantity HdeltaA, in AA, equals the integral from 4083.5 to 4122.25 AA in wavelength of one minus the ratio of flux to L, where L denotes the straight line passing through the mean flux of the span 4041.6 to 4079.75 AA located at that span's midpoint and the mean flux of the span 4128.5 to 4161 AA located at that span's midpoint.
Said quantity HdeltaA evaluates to 3.0 AA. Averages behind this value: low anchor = 17.5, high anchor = 18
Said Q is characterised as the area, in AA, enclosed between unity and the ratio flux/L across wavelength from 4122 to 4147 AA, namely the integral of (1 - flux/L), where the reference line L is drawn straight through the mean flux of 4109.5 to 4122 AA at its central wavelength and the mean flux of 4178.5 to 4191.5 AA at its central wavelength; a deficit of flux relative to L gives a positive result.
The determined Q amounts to -0.7 AA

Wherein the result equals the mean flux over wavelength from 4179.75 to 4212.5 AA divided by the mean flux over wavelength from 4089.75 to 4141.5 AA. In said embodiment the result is 1.06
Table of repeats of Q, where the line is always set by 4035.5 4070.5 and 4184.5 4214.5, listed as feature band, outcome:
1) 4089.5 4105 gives 2.3 AA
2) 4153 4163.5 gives 0.0 AA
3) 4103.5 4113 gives 0.9 AA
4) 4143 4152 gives -0.3 AA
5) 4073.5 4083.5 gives 0.1 AA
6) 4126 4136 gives 0.0 AA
